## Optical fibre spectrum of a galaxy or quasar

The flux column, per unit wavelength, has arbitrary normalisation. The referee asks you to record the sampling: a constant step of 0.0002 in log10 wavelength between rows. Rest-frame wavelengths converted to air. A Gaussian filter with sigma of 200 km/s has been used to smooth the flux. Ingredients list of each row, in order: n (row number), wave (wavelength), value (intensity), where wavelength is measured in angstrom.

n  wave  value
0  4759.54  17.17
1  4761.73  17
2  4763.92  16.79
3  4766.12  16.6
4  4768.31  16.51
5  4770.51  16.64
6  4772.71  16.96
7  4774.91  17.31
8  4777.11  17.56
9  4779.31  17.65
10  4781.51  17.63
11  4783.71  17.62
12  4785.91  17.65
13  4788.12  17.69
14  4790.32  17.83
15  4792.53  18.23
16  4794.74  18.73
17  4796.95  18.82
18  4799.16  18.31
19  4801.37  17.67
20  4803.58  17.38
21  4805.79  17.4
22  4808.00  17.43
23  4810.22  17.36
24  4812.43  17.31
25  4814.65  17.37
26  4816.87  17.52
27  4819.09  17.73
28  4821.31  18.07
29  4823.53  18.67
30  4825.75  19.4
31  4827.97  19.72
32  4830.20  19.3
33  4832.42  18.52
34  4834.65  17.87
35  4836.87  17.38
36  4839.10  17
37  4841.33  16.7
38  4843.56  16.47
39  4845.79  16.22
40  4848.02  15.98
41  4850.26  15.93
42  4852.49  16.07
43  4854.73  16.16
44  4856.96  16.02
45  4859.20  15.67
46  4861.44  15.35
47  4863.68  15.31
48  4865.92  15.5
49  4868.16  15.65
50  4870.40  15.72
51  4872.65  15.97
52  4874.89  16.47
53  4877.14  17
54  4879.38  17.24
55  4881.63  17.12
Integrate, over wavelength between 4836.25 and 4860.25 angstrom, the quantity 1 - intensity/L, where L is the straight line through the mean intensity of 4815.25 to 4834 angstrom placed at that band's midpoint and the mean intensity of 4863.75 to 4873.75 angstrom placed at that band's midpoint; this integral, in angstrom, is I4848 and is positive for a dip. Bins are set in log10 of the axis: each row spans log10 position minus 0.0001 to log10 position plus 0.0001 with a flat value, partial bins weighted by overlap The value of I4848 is 1.0 angstrom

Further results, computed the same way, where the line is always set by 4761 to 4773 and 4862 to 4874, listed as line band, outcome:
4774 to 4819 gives -3.62 angstrom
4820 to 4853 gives -3.30 angstrom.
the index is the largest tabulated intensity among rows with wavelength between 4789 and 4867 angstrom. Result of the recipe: 19.72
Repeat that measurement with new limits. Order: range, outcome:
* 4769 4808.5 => 18.82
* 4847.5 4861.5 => 16.16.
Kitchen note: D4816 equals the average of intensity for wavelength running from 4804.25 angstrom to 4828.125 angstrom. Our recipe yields 17.9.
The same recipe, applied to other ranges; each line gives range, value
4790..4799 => 18.4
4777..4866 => 17.4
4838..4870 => 16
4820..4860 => 17.3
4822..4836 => 18.9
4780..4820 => 17.8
